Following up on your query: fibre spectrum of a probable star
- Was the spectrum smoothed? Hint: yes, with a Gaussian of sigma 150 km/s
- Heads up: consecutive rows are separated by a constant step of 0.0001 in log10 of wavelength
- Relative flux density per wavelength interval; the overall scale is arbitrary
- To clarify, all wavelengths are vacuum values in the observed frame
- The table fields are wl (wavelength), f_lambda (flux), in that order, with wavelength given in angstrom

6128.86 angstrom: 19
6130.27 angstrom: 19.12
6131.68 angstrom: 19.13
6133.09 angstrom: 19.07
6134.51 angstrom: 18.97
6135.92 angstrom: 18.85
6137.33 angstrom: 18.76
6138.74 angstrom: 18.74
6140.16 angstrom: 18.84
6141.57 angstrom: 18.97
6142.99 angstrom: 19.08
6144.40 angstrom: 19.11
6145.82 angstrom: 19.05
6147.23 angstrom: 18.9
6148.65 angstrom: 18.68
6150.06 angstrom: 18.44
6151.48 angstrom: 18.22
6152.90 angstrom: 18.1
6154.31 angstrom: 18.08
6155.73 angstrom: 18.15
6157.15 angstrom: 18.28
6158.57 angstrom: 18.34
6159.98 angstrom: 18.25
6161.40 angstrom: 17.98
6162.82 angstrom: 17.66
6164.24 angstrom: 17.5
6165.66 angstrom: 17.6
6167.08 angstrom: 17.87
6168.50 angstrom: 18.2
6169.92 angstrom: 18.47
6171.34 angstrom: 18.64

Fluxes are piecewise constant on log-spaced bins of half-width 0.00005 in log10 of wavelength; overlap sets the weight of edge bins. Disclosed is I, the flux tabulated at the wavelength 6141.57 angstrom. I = 18.97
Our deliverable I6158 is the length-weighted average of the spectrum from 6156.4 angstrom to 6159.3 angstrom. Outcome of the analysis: 18.3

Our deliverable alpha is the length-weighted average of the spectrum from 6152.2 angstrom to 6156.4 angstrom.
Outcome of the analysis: 18.1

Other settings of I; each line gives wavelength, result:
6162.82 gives 17.66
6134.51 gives 18.97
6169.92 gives 18.47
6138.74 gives 18.74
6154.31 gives 18.08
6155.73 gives 18.15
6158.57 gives 18.34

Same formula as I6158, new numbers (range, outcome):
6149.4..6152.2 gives 18.3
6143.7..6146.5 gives 19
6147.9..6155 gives 18.3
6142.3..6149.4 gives 19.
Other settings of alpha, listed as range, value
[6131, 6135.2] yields 19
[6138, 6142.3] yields 18.8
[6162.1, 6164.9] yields 17.6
